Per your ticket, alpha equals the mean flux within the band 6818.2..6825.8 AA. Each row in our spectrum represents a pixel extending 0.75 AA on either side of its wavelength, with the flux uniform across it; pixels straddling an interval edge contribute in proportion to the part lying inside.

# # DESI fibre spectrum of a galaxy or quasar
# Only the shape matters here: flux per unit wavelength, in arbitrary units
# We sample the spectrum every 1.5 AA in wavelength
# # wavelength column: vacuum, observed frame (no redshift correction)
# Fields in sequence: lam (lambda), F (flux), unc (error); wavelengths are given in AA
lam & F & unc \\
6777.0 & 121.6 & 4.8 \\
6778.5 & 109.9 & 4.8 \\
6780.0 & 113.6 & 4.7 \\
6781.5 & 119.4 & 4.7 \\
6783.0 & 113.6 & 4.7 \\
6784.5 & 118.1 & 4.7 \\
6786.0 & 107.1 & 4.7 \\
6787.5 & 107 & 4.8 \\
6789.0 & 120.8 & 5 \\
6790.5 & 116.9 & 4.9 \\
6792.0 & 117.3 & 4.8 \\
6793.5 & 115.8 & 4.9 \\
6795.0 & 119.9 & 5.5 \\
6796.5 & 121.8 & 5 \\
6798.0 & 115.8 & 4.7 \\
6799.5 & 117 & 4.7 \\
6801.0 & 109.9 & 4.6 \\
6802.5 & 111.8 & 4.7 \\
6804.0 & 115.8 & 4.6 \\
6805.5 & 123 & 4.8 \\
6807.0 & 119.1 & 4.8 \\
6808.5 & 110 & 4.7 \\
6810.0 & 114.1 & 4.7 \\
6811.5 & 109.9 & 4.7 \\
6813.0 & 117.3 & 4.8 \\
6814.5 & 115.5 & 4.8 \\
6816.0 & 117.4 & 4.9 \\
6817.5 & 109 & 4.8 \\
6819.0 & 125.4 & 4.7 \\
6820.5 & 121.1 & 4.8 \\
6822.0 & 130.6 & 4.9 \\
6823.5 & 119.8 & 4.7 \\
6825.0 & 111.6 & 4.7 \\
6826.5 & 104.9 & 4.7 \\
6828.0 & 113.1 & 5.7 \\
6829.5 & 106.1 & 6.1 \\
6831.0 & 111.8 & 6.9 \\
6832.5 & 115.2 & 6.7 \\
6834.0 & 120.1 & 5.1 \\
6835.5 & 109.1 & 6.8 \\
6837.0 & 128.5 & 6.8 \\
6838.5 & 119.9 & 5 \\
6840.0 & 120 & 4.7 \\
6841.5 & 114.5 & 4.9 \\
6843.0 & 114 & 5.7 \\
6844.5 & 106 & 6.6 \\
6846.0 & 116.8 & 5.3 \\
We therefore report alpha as 122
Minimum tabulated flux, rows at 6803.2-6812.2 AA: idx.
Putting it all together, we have 109.9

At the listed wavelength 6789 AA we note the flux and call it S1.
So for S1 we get 120.8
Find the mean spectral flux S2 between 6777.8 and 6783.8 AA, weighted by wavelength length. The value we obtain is 114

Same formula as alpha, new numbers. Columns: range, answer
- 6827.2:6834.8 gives 113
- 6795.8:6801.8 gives 116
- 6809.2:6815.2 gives 114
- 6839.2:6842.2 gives 117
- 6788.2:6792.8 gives 118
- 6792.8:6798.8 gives 118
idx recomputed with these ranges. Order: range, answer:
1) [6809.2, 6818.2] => 109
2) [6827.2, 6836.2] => 106.1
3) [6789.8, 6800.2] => 115.8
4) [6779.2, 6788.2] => 107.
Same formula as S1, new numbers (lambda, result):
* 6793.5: 115.8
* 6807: 119.1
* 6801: 109.9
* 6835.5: 109.1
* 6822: 130.6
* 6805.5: 123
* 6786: 107.1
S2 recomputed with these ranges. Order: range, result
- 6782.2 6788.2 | 112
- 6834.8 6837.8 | 119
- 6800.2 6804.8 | 113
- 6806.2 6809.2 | 115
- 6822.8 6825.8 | 115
